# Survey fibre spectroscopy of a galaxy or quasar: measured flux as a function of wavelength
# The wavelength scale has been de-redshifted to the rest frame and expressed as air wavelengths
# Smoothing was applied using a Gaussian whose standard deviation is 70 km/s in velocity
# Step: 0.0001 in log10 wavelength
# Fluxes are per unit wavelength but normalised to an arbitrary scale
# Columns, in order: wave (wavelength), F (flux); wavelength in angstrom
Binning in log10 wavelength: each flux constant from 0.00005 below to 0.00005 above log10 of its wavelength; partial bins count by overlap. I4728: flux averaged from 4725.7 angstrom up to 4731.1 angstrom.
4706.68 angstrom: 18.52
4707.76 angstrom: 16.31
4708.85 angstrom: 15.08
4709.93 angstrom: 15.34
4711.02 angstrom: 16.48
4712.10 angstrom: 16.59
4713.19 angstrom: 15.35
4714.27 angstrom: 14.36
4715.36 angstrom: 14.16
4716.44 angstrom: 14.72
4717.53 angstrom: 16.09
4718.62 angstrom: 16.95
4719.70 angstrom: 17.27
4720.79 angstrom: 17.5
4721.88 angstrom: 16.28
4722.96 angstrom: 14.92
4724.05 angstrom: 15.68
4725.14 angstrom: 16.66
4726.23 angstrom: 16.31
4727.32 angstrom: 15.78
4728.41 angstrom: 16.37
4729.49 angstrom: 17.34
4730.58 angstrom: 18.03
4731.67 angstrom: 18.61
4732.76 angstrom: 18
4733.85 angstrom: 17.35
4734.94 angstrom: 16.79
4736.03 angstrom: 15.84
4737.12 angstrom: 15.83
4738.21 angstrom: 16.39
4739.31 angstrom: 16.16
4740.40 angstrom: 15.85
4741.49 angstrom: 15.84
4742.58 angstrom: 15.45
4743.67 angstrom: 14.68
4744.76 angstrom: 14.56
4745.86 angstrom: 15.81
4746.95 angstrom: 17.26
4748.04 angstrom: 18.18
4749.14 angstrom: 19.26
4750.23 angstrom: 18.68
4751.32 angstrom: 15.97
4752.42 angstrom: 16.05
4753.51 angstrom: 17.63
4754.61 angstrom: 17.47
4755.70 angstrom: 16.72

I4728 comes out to 16.8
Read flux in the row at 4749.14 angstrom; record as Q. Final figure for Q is 19.26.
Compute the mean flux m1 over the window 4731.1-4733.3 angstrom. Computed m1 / 18.3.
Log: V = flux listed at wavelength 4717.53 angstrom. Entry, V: 16.09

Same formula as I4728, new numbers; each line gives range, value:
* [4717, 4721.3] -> 17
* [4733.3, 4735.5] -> 17.1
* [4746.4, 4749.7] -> 18.2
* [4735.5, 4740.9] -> 16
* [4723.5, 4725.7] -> 16.1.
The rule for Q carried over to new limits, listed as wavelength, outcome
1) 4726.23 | 16.31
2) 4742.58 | 15.45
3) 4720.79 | 17.5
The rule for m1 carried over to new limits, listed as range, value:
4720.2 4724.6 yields 16.1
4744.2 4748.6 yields 16.4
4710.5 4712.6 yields 16.6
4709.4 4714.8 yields 15.6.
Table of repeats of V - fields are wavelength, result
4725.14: 16.66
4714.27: 14.36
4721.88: 16.28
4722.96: 14.92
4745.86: 15.81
